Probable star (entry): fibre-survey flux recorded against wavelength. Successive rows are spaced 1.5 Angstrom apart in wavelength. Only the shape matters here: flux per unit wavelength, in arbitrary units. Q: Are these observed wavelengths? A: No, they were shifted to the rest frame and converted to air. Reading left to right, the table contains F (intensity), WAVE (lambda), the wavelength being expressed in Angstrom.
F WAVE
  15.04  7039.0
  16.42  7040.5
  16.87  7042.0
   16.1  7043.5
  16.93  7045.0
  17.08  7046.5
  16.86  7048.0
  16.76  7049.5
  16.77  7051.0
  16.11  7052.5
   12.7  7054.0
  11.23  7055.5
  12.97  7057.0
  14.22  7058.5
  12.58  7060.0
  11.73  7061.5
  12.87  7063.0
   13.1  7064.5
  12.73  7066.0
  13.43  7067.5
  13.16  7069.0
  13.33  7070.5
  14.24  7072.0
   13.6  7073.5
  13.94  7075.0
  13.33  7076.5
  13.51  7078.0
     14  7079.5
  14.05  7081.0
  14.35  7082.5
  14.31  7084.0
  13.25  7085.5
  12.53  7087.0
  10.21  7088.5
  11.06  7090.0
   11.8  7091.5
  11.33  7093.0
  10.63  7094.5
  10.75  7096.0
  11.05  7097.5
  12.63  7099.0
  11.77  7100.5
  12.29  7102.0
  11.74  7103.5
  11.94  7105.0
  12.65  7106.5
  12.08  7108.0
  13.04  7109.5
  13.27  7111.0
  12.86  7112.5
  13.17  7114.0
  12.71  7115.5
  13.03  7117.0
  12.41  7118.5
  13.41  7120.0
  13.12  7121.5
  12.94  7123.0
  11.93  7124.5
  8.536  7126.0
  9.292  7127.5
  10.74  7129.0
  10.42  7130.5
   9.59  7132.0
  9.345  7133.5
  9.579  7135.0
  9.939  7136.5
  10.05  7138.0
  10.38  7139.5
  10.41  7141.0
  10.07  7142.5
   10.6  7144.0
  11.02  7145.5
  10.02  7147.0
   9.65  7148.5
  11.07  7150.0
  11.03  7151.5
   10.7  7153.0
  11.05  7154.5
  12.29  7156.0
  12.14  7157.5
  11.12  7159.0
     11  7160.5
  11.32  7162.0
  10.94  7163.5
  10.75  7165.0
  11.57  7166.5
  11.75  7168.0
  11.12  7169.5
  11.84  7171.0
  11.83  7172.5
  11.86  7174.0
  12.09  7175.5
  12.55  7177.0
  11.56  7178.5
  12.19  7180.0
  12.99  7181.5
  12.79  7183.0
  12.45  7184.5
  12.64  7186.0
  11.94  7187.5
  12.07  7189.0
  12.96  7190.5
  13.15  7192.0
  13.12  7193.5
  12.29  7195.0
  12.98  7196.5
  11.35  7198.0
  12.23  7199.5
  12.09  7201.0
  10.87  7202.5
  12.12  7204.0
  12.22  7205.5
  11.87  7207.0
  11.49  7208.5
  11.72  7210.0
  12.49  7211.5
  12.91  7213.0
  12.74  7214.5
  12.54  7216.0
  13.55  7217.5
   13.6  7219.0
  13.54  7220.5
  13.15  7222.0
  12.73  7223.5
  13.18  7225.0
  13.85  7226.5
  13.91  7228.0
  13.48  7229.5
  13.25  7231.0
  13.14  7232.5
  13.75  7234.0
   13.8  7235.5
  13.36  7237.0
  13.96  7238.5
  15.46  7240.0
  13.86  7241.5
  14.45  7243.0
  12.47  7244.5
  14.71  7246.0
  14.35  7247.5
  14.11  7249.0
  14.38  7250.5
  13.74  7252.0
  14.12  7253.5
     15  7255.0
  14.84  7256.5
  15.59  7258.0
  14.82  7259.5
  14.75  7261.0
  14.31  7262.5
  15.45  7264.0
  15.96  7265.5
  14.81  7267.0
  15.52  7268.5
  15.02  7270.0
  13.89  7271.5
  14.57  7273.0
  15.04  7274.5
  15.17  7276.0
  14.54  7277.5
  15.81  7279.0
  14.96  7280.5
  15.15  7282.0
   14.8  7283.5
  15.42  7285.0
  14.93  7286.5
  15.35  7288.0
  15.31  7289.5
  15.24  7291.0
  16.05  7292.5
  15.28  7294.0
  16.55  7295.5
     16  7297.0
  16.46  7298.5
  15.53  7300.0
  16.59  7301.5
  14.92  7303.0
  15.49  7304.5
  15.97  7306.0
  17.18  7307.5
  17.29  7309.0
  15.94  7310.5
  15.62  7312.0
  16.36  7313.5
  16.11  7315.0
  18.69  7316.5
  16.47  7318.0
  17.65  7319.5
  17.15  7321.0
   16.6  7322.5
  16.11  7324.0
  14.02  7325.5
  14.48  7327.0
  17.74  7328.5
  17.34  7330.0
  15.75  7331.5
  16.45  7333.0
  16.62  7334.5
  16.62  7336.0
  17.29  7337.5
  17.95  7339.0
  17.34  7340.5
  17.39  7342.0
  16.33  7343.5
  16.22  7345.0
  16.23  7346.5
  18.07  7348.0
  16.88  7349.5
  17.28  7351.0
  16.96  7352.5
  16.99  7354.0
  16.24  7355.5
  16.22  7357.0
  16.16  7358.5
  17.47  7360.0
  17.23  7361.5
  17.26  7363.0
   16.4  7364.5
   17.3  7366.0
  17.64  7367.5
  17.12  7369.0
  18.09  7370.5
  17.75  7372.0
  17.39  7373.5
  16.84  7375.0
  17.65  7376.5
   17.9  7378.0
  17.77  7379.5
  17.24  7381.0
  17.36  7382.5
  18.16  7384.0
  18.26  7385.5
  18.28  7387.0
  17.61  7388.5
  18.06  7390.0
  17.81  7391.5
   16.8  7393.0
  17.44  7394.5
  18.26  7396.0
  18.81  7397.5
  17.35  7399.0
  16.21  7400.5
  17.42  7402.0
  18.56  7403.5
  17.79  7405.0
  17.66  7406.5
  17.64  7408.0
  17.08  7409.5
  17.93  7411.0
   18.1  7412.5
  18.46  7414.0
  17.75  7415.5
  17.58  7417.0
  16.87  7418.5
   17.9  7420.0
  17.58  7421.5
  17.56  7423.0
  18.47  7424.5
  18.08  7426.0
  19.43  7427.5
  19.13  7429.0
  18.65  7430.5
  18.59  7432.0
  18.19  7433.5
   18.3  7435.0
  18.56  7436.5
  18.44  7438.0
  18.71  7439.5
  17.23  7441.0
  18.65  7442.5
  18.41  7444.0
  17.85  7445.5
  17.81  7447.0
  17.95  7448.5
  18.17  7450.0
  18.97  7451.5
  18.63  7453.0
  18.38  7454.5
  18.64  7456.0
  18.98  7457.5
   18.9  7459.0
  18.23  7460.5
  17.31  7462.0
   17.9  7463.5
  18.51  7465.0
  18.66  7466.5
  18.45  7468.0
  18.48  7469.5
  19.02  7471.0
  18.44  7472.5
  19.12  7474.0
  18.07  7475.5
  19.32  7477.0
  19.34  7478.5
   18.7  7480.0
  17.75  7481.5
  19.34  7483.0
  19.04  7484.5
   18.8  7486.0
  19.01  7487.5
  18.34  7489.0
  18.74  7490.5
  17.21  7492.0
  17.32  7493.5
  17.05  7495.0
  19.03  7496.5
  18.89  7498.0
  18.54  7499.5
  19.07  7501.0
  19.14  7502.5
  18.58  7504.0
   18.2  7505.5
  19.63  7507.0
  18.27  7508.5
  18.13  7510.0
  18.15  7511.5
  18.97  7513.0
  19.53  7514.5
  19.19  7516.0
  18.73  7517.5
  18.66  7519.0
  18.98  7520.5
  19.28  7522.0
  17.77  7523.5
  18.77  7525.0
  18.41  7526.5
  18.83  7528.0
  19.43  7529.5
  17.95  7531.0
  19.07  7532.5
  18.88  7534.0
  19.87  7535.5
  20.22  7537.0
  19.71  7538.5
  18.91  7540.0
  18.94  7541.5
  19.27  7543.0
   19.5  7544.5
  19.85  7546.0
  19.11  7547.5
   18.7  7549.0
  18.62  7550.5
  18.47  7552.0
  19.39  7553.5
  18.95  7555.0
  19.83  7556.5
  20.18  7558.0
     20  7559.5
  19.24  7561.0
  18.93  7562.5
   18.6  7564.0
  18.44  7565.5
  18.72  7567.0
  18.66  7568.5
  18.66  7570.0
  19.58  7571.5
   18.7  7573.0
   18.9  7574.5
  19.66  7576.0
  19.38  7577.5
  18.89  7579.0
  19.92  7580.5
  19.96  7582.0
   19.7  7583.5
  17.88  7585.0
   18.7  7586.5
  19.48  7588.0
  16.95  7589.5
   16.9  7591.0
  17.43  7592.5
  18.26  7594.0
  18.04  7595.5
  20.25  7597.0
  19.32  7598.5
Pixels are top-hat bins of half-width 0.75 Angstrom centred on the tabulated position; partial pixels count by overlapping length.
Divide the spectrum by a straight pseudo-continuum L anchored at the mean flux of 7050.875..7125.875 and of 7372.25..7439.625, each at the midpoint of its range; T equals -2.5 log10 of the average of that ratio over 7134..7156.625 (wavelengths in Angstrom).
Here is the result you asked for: 0.29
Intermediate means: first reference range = 12.8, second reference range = 17.9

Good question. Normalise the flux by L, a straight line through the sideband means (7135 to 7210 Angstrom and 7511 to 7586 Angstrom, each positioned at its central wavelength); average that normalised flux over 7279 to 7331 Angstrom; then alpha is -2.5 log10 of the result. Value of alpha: -0.13 mag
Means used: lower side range 11.6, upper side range 19.1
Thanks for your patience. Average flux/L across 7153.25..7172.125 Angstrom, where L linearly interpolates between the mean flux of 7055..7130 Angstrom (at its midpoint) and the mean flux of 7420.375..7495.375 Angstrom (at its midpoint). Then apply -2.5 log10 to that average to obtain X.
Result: 0.194 mag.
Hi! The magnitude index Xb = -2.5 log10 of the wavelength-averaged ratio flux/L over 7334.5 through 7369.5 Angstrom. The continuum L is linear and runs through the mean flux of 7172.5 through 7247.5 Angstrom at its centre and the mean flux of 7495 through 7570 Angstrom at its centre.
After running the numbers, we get -0.10 mag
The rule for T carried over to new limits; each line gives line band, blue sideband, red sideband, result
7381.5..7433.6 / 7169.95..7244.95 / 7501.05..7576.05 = -0.09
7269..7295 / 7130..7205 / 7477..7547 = -0.09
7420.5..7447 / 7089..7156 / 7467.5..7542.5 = -0.06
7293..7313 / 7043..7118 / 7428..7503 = 0.01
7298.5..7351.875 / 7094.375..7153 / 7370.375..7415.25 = -0.03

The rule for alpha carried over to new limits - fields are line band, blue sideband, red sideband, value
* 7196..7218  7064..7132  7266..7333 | 0.17 mag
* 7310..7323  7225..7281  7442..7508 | -0.08 mag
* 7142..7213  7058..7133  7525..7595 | 0.16 mag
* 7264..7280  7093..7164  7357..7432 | -0.02 mag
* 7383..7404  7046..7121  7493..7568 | -0.04 mag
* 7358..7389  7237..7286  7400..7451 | -0.03 mag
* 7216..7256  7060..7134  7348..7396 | 0.08 mag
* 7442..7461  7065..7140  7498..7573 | -0.05 mag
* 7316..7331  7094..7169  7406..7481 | -0.07 mag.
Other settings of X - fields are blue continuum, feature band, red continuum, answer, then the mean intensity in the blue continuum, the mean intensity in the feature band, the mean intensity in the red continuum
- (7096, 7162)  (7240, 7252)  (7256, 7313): 0.023 mag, 11.3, 14.1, 15.4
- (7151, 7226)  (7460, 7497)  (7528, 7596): -0.060 mag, 12.1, 18.4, 19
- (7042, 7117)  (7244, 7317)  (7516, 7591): 0.029 mag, 13.3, 15.3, 19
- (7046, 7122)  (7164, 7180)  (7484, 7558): 0.213 mag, 13.1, 11.7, 18.8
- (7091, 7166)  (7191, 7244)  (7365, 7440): 0.039 mag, 11.3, 13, 17.9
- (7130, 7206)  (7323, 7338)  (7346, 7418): -0.014 mag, 11.4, 16.2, 17.5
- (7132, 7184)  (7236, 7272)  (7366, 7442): -0.060 mag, 11.1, 14.5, 17.9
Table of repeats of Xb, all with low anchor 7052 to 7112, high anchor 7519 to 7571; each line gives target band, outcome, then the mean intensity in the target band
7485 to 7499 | 0.003 mag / 18.3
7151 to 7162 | 0.209 mag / 11.3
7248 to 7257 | 0.052 mag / 14.4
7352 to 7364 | -0.020 mag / 16.8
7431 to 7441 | -0.049 mag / 18.4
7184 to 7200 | 0.143 mag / 12.5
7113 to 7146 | 0.207 mag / 11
